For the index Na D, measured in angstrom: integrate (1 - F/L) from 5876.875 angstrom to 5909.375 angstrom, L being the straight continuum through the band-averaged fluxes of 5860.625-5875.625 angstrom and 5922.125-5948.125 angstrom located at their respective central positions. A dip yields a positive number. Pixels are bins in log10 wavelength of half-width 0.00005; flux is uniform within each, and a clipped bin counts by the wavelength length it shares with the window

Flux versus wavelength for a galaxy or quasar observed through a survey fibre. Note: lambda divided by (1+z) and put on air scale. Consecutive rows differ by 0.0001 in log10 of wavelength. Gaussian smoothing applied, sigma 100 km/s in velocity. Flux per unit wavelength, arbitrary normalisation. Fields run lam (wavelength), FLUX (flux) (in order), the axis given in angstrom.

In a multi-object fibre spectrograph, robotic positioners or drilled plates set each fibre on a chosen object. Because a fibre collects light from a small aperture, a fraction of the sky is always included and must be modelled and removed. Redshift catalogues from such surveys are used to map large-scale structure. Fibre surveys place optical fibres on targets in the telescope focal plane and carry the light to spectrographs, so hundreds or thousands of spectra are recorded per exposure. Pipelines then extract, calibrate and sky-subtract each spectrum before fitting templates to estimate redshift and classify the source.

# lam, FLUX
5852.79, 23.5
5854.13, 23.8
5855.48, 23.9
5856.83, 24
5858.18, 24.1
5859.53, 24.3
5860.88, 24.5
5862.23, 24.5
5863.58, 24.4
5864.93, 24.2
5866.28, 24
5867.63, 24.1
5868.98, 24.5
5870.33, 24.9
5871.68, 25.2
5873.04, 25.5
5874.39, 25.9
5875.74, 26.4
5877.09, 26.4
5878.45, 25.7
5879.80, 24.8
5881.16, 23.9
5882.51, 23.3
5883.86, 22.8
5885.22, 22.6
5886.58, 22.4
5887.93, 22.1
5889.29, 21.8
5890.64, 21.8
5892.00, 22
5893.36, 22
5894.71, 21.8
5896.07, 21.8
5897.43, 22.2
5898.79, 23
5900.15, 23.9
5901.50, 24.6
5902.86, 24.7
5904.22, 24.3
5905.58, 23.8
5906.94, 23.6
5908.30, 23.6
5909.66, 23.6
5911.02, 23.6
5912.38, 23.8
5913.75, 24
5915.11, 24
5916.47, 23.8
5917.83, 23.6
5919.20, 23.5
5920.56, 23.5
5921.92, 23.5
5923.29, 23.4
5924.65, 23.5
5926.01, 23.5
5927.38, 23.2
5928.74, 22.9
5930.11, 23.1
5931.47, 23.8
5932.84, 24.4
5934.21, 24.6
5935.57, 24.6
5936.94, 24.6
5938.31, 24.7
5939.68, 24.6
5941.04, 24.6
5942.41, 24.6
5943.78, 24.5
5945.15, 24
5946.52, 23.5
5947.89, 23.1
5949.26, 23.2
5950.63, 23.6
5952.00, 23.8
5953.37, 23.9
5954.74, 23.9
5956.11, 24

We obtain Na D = 1.6 angstrom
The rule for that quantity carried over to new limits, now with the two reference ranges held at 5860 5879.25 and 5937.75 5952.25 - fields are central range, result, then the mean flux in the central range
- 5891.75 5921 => 1.3 angstrom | 23.4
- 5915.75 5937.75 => 0.5 angstrom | 23.7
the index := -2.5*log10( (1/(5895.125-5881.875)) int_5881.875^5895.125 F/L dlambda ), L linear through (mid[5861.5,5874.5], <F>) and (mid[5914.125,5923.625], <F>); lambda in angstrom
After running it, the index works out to 0.09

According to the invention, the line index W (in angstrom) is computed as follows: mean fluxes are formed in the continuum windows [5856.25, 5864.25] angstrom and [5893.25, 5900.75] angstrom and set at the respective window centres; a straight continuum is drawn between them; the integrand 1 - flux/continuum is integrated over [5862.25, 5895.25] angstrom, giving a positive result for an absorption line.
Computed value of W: -0.7 angstrom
